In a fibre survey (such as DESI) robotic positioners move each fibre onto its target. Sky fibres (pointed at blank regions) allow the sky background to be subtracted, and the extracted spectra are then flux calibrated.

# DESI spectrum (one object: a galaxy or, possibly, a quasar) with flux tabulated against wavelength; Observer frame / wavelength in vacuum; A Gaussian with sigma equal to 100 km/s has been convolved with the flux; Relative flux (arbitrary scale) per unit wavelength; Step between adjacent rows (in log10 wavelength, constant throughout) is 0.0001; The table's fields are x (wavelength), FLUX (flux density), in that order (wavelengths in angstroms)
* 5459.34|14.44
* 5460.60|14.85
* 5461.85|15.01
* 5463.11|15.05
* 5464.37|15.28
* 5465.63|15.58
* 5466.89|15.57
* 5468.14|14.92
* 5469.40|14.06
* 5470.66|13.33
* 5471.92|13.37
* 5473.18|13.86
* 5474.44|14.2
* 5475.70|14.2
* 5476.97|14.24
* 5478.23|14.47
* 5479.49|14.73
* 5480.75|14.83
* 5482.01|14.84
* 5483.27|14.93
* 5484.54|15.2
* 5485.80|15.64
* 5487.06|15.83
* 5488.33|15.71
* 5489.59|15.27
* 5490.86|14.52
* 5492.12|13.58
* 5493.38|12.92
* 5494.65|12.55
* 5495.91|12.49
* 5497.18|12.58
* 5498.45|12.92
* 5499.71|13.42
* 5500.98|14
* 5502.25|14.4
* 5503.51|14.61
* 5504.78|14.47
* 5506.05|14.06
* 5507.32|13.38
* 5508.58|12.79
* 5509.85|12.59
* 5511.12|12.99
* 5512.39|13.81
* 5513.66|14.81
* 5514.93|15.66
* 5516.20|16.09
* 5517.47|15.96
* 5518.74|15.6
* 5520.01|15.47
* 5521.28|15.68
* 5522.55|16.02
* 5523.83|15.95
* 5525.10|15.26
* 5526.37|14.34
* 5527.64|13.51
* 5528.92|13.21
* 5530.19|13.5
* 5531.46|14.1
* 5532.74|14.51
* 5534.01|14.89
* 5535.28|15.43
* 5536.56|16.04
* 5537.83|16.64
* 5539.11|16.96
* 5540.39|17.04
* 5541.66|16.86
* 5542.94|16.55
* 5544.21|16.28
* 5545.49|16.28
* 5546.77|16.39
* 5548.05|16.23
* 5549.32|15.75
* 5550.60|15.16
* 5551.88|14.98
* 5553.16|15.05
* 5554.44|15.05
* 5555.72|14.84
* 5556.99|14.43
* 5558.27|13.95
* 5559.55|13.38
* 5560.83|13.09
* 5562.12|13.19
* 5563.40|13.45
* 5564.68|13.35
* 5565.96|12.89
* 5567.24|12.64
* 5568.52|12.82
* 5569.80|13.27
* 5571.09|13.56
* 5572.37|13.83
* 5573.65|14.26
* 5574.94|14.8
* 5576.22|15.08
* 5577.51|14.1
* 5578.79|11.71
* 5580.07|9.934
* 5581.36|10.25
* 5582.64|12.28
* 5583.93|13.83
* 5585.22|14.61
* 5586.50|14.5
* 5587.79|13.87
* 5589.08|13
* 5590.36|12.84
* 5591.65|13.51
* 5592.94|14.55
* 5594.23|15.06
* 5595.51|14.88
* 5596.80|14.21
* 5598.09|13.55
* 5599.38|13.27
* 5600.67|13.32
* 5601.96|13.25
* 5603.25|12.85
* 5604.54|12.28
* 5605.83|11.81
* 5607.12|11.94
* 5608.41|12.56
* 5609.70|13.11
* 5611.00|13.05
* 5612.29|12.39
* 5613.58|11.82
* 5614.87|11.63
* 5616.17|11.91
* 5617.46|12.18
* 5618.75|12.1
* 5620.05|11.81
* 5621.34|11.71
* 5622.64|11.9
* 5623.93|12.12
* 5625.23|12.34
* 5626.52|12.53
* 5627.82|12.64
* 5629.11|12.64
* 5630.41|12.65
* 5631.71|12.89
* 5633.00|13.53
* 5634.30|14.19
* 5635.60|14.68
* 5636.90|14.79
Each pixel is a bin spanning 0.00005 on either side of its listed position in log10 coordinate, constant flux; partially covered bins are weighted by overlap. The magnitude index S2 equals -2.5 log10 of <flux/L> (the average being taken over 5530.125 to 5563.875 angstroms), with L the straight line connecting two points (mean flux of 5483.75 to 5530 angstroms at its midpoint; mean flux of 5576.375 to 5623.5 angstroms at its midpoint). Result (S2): -0.11 mag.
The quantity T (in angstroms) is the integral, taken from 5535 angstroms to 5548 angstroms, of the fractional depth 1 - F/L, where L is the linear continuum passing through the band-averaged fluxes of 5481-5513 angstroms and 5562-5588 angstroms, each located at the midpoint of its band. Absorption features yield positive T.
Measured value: -2.8 angstroms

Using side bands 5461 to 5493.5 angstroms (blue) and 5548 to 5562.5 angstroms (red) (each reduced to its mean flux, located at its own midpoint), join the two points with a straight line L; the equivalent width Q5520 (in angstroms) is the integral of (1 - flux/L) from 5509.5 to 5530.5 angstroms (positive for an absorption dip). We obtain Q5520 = -0.2 angstroms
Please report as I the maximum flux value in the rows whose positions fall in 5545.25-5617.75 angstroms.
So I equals 16.39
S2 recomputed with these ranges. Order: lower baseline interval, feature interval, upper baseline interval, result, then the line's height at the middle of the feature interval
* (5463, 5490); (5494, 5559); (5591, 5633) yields -0.06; 14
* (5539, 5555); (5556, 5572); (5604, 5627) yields 0.13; 15.1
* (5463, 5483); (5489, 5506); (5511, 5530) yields 0.08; 14.8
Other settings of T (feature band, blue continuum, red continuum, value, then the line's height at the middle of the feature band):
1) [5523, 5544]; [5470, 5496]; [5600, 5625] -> -2.75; 13.6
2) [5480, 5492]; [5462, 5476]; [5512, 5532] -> -0.38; 14.7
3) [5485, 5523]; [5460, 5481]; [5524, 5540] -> 1.13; 14.8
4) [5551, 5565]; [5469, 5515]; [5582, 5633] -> -0.72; 13.4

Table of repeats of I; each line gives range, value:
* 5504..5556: 17.04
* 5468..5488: 15.83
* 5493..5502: 14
